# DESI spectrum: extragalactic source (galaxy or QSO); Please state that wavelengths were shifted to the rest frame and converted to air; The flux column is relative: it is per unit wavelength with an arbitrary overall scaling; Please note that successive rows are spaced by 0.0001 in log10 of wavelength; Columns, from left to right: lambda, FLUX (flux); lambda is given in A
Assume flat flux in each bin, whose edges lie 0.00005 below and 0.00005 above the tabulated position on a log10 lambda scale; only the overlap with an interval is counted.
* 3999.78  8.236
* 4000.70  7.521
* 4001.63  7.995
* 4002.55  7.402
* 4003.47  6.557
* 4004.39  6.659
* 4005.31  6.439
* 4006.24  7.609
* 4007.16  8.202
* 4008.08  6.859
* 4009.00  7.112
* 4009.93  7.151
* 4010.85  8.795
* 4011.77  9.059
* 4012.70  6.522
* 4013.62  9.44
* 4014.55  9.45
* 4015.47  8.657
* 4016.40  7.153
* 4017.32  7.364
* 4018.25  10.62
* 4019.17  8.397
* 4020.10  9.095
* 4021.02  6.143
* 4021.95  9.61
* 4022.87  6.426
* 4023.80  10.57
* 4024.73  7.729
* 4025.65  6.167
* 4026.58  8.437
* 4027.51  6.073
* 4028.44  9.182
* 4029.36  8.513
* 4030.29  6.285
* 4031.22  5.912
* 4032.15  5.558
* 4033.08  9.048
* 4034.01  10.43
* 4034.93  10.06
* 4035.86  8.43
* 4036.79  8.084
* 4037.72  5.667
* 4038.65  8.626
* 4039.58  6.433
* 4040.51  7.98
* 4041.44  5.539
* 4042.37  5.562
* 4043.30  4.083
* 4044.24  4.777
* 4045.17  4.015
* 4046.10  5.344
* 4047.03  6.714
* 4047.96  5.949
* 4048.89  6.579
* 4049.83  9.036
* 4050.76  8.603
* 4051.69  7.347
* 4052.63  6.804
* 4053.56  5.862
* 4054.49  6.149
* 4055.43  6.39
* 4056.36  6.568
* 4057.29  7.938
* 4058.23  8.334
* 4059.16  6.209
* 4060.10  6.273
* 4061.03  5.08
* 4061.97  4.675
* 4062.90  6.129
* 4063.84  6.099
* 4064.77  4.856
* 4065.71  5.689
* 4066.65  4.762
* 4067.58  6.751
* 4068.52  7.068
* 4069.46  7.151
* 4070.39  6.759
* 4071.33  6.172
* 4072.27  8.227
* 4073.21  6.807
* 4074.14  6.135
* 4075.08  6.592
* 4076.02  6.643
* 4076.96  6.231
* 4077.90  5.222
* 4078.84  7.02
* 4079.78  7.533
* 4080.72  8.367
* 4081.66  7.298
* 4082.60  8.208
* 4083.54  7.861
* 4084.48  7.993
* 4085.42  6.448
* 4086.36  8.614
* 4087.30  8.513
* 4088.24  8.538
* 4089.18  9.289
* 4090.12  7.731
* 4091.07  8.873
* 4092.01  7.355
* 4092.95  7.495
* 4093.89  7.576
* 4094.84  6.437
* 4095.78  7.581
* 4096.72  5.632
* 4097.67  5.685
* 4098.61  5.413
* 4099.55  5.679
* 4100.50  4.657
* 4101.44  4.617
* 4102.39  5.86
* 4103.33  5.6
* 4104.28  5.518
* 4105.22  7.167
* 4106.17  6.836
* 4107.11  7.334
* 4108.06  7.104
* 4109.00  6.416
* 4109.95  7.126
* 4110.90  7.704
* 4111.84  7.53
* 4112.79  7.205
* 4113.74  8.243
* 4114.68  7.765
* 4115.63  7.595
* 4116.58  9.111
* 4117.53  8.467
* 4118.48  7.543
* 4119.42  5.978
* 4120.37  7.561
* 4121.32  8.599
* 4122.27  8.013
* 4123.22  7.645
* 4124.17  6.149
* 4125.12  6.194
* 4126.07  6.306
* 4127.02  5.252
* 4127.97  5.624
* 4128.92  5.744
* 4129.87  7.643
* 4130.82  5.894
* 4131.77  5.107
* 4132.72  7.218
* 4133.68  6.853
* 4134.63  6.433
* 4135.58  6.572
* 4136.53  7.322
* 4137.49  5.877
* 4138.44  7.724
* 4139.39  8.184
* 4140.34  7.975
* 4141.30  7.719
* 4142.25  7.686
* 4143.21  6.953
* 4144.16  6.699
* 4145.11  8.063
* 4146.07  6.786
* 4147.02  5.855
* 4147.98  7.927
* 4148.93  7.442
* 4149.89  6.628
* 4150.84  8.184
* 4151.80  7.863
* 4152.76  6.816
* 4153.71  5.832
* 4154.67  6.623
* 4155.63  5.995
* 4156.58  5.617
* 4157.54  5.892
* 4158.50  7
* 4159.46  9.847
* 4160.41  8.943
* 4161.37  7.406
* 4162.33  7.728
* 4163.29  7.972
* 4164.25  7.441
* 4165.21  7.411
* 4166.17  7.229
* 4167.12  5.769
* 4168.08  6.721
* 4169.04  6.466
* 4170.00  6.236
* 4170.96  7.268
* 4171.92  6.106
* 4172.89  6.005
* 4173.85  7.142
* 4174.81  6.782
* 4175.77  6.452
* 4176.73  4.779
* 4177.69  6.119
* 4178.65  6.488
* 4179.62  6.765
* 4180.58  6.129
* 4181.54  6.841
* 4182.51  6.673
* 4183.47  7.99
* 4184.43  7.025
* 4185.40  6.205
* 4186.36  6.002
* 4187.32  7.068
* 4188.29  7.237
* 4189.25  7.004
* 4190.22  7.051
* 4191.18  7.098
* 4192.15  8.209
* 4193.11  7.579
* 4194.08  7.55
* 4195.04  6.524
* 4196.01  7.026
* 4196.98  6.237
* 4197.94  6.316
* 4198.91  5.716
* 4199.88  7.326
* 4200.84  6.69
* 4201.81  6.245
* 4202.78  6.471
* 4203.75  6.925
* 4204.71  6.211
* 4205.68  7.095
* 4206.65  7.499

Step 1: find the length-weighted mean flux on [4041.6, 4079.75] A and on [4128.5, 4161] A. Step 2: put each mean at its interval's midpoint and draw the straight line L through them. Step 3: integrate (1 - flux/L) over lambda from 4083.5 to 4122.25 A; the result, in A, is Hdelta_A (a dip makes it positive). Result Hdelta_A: -2.9 A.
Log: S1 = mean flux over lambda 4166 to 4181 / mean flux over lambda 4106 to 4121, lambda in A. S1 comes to 0.9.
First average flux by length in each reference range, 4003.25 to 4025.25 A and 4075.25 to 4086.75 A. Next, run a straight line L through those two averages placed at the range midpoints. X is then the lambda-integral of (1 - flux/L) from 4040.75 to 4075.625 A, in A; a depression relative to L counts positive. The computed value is 5.55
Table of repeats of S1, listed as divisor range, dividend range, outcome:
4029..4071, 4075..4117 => 1.07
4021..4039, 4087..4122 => 0.90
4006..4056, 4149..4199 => 0.93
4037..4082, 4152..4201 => 1.06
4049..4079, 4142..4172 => 1.08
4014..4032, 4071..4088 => 0.91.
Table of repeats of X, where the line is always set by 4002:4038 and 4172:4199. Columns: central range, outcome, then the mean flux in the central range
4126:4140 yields 1.1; 6.54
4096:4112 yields 2.3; 6.23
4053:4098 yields 3.5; 6.9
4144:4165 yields -0.9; 7.22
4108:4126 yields -0.6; 7.45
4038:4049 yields 2.5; 5.94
